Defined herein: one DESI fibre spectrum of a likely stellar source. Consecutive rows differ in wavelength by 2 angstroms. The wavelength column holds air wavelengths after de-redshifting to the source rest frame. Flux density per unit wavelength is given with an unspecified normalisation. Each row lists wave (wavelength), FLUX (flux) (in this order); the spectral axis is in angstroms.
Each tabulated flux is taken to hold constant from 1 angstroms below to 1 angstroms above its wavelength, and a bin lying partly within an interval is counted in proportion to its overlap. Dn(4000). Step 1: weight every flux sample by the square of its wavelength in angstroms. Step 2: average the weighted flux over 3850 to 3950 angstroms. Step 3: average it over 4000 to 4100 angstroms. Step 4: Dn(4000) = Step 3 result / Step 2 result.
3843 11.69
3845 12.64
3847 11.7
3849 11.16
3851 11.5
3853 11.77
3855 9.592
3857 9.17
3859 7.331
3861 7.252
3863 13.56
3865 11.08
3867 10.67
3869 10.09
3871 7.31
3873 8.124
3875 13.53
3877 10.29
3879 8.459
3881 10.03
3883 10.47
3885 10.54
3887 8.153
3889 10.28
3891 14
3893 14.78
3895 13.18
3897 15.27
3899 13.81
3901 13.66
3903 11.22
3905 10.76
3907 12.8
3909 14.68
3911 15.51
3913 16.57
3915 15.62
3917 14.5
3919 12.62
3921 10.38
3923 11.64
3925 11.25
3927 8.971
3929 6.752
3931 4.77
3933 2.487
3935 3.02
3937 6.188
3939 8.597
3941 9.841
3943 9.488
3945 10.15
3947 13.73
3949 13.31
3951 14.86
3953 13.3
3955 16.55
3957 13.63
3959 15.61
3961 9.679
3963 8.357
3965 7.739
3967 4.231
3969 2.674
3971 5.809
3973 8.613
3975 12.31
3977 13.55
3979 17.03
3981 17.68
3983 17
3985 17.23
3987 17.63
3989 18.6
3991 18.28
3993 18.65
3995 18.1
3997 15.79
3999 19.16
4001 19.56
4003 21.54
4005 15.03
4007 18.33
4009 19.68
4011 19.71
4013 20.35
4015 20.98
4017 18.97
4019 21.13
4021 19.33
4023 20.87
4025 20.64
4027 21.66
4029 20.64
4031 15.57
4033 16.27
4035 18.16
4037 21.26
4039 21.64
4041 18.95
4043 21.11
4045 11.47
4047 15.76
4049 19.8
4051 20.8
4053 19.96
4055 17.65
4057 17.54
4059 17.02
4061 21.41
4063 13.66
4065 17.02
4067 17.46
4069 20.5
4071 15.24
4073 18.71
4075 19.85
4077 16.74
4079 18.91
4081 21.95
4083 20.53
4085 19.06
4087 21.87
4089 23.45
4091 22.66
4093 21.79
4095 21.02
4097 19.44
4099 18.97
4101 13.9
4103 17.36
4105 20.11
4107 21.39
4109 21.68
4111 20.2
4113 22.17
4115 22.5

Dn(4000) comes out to 1.93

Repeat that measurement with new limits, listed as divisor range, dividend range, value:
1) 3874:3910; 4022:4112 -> 1.74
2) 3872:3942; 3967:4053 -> 1.68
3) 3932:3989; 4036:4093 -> 1.79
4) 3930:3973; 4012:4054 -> 2.18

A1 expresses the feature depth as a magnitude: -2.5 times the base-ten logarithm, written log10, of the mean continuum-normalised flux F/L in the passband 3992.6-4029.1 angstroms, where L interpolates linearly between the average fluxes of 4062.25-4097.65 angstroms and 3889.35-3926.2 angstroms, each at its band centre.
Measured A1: -0.14 mag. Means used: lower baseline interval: 13.4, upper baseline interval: 19.5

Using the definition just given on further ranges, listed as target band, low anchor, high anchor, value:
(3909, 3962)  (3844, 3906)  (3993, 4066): 0.24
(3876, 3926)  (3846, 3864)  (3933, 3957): -0.19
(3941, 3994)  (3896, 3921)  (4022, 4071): 0.23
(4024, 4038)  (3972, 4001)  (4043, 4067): -0.12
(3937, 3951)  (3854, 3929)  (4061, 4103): 0.25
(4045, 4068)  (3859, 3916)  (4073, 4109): 0.05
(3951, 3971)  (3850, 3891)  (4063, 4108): 0.33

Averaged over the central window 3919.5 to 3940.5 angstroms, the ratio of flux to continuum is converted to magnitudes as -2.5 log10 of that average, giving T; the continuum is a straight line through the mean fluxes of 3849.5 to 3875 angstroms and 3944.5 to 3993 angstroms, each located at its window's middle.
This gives 0.48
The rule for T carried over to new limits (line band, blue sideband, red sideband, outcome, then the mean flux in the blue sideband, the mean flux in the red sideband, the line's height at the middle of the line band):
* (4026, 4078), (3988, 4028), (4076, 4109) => 0.078 mag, 19.3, 20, 19.7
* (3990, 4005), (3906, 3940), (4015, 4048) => -0.135 mag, 10.4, 19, 16.3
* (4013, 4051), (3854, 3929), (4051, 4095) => -0.102 mag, 11.5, 19.3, 17.5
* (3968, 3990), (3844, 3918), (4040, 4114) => 0.150 mag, 11.7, 19.1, 15.4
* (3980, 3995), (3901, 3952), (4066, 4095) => -0.231 mag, 10.8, 19.9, 14.5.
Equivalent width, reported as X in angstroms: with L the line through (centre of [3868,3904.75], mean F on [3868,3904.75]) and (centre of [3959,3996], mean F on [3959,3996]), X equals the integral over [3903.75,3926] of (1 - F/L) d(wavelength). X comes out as -2.8 angstroms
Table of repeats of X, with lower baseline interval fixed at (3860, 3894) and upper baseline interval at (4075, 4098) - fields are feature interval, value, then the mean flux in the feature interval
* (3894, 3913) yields -2.9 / 13.6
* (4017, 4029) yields -2.1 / 20.6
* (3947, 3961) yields 0.1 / 14.1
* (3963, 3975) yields 6.7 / 6.57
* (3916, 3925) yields 0.3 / 12.2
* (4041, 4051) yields 0.6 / 17.6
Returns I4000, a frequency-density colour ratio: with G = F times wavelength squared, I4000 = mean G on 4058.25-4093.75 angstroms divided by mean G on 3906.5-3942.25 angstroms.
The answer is 2.03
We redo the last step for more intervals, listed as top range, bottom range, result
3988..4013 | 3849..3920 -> 1.69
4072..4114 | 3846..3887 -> 2.22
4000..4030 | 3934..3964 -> 1.85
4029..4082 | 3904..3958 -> 1.74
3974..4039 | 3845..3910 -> 1.77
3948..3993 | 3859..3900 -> 1.25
